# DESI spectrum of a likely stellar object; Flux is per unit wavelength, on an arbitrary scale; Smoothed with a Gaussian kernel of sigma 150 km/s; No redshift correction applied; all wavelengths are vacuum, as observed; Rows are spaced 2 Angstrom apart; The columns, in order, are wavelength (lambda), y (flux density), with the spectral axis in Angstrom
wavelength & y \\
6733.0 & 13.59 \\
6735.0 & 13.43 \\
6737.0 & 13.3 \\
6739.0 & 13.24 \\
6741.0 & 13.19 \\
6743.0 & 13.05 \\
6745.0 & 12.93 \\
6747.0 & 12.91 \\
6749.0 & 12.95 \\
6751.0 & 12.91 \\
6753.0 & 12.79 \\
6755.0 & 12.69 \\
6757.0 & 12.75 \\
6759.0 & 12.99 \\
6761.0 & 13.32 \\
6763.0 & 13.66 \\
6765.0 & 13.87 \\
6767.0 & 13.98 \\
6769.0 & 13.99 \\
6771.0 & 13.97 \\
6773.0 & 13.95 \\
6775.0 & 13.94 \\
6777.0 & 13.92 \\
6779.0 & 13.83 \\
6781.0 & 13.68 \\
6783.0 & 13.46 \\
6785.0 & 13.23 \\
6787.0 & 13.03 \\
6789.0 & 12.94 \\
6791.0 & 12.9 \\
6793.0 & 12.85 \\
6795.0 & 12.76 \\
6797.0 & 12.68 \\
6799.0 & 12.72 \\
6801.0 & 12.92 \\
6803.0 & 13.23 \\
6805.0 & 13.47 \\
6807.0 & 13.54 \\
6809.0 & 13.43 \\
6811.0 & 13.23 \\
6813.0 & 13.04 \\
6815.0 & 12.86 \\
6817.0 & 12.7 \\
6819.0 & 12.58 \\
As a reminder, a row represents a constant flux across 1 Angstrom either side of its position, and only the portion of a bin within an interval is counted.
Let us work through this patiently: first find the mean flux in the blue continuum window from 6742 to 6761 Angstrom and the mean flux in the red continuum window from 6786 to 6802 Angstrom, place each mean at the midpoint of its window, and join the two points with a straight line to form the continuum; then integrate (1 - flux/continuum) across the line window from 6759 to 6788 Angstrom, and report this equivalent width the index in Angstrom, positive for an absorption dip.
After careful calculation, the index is -1.8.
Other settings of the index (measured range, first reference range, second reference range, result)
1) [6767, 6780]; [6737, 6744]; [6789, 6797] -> -1.0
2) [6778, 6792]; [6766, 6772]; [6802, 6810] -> 0.5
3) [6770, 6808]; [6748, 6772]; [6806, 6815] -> -0.1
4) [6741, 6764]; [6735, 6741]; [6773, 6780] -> 0.9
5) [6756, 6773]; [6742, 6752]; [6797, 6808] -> -0.8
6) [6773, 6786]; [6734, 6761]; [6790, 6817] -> -0.7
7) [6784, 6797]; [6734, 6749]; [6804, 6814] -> 0.3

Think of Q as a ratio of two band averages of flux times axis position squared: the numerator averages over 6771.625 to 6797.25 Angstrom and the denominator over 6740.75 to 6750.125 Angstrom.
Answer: 1.04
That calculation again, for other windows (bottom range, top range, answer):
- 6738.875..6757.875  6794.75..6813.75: 1.03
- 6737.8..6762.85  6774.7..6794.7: 1.04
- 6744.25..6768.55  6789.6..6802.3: 0.98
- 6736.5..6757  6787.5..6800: 1.00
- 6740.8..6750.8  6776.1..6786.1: 1.06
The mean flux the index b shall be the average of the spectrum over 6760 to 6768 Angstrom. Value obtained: 13.7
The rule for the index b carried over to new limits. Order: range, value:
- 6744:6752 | 12.9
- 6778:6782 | 13.8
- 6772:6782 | 13.9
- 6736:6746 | 13.1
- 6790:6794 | 12.9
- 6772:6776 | 13.9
